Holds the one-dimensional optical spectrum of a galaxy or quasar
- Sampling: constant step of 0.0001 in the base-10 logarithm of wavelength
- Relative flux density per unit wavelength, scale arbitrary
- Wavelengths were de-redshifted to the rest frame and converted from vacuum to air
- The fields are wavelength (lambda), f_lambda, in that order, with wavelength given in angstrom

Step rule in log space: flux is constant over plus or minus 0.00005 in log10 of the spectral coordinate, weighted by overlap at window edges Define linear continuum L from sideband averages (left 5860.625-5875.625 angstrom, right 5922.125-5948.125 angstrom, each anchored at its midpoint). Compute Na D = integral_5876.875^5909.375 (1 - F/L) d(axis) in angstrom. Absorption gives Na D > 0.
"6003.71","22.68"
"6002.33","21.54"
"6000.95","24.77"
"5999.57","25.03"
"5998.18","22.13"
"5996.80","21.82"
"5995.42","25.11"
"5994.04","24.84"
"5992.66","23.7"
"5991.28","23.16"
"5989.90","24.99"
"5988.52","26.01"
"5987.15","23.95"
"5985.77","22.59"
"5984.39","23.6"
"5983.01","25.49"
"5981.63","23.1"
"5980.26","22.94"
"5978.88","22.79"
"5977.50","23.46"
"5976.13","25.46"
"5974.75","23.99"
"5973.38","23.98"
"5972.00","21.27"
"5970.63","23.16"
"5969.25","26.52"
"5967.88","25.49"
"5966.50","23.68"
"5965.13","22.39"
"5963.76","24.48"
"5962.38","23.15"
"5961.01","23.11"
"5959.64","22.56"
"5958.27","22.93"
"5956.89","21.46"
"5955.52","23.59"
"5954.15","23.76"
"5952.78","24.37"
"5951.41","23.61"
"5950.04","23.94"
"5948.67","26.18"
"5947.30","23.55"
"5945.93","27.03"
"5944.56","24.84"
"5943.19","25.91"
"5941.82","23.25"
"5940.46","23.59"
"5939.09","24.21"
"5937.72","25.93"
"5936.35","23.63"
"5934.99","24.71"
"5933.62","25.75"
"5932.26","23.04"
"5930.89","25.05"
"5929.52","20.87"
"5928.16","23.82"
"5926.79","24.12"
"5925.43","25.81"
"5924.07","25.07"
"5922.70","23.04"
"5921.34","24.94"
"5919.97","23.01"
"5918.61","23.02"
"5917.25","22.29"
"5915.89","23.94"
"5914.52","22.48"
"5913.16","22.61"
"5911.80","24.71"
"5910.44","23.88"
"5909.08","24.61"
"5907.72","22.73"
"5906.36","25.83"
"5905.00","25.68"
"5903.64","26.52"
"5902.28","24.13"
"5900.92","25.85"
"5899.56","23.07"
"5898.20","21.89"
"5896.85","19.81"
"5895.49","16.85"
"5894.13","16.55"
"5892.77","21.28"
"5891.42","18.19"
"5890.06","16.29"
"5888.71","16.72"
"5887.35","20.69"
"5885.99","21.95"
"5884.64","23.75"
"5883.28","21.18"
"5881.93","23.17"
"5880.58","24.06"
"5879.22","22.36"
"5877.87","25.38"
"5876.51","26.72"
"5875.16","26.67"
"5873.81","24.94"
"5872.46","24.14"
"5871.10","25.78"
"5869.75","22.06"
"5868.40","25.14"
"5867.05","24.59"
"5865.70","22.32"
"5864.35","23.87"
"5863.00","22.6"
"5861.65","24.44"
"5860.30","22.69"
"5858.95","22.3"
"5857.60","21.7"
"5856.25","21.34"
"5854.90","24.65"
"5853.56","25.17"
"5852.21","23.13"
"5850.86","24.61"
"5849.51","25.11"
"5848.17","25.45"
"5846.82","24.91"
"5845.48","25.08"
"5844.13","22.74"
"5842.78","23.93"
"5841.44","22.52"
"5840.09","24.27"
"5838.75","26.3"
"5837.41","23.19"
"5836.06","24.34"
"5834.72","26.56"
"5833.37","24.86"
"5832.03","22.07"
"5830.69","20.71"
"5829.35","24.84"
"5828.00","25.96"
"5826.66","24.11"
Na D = 2.97 angstrom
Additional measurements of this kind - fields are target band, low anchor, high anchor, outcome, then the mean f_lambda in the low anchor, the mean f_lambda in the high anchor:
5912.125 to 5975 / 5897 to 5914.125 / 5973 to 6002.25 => 0.3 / 24.1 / 23.9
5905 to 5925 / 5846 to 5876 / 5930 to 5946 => 0.5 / 24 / 24.6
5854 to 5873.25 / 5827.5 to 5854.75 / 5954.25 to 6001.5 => 0.6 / 24.3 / 23.7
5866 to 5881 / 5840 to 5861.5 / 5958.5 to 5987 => -0.6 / 23.7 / 23.7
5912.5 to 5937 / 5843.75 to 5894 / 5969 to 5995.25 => -0.2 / 23.1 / 23.9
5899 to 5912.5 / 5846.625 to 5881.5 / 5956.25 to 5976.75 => -0.5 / 24.1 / 23.6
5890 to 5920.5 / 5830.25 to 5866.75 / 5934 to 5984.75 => 1.7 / 23.8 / 24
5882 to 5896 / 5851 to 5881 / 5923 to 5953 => 2.6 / 23.9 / 24.4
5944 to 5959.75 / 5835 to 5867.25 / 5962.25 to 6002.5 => -0.1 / 23.8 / 23.9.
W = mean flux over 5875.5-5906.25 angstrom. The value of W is 22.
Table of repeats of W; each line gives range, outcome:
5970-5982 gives 23.4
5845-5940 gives 23.3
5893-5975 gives 23.7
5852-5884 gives 23.8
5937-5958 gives 24.3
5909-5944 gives 24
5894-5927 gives 23.4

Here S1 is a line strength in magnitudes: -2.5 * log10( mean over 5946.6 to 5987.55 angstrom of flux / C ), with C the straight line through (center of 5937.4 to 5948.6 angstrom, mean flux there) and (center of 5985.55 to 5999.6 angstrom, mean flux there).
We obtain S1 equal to 0.03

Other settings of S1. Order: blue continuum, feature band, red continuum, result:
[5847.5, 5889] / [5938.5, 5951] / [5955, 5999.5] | -0.05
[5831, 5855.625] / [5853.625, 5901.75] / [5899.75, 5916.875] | 0.09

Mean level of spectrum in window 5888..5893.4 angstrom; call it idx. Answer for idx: 18.1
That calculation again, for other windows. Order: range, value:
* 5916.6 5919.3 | 22.7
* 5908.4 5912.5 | 24.4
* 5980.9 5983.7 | 24.3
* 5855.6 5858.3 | 21.5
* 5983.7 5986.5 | 23.1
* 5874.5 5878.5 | 26.2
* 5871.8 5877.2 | 25.6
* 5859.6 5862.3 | 23.5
